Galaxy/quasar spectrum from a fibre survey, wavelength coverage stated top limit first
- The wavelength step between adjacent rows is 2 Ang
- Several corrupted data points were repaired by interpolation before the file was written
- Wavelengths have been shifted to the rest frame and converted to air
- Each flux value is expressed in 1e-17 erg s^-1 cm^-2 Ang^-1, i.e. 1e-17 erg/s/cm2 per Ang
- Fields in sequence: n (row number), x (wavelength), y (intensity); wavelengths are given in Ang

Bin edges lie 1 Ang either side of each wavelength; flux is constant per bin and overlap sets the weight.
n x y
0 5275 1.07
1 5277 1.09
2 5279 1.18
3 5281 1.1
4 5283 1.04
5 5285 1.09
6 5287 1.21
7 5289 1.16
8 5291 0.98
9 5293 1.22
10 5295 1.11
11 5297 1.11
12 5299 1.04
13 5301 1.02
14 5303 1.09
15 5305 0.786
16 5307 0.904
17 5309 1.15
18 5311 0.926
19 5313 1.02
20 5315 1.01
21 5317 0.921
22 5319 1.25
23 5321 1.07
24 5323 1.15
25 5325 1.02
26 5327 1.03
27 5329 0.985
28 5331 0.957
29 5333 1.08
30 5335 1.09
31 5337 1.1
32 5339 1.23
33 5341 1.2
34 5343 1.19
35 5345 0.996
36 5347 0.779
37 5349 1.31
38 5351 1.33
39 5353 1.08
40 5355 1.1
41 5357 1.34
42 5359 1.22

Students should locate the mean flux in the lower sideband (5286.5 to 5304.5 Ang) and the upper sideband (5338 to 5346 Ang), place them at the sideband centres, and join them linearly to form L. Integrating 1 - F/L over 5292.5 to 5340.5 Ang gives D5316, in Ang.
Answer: 2.9 Ang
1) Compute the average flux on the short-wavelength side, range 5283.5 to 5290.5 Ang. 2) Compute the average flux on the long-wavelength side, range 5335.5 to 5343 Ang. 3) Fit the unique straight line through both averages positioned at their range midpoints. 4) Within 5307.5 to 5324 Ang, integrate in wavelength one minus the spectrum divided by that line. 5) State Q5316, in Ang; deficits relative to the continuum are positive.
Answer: 1.4 Ang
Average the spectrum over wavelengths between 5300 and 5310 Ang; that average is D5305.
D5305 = 0.99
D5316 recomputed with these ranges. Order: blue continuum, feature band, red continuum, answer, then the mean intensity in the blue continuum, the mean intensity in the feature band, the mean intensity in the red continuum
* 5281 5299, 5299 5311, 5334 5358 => 1.4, 1.11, 0.989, 1.15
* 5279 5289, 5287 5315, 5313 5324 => 1.4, 1.12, 1.04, 1.07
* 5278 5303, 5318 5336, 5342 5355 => 0.6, 1.1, 1.07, 1.11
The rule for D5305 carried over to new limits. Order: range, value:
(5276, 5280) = 1.14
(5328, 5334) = 1.01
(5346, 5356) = 1.12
